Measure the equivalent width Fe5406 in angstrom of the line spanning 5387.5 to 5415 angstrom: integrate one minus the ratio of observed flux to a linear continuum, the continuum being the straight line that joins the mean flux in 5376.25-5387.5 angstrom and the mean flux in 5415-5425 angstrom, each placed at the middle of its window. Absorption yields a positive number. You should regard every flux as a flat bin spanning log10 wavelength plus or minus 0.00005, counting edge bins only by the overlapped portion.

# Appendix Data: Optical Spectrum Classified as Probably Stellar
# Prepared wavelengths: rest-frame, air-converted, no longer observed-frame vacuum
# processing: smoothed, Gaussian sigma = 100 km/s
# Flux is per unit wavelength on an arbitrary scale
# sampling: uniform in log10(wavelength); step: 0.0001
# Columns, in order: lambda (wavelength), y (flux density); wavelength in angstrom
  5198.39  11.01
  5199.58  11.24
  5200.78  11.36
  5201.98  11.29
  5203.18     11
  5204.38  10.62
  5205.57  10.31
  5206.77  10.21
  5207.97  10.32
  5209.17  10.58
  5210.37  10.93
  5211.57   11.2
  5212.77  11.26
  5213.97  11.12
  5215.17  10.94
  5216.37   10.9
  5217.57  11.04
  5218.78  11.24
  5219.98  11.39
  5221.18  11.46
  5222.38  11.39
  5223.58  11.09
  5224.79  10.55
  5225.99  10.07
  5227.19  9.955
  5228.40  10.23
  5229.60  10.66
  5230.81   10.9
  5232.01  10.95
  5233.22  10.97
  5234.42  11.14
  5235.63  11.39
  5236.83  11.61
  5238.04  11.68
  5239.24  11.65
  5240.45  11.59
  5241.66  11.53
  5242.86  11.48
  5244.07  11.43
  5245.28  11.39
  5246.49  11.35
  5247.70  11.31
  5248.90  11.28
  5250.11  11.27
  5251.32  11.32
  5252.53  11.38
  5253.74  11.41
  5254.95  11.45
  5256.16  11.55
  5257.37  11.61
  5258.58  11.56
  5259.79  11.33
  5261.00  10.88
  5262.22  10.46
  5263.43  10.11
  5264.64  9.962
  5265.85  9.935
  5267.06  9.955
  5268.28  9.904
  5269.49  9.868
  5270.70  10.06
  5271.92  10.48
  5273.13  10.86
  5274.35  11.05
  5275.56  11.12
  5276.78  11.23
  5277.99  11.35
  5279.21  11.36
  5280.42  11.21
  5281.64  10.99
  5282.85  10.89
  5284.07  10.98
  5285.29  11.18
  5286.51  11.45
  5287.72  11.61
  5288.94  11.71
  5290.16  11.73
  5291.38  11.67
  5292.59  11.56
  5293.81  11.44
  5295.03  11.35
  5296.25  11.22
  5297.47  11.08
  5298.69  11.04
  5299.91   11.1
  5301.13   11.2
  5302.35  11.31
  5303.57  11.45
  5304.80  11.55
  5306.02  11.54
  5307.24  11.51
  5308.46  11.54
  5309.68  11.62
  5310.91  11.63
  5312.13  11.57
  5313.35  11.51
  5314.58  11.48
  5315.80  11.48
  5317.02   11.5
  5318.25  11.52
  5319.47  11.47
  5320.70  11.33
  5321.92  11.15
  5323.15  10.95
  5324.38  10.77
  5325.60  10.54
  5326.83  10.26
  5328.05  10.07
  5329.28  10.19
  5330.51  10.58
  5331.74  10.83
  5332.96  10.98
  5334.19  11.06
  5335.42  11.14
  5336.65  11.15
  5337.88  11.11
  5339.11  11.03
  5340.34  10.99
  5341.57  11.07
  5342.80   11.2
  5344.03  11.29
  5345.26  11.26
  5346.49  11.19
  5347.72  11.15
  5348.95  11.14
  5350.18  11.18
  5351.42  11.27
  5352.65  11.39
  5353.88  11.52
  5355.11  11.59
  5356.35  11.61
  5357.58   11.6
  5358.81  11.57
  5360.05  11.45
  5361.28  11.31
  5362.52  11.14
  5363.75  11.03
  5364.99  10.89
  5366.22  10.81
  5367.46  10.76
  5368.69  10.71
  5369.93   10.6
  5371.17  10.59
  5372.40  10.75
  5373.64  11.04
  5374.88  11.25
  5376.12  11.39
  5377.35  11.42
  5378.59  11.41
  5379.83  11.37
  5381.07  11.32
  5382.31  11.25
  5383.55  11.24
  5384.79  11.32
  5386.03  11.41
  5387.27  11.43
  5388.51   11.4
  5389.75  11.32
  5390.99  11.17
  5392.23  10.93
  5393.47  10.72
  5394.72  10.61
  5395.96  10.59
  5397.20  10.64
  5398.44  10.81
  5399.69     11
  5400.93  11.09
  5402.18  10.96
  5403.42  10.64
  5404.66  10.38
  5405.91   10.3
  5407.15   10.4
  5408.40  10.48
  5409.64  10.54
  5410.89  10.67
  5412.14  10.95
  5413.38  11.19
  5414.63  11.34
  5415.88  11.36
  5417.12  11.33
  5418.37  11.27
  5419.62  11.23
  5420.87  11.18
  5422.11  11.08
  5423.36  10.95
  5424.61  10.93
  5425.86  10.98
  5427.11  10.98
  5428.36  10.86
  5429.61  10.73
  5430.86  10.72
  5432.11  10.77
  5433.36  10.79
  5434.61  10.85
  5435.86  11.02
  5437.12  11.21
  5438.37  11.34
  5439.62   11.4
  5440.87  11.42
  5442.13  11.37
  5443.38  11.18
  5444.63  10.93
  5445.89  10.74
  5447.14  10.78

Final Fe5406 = 1.1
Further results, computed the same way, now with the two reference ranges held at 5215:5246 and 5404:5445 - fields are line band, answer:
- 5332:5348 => -0.13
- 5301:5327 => -0.67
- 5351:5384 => -0.55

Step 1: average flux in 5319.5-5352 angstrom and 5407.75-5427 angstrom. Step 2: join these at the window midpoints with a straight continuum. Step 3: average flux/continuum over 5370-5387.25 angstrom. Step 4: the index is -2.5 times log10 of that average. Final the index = -0.02 mag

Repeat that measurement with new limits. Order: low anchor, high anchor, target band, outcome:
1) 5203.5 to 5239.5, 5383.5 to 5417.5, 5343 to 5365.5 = -0.04 mag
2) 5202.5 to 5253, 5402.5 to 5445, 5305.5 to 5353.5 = -0.01 mag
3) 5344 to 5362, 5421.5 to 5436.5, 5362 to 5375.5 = 0.04 mag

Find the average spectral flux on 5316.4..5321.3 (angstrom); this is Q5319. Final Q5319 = 11.5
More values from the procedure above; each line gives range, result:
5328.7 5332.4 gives 10.6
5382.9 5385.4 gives 11.3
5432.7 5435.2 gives 10.8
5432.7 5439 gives 11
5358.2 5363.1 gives 11.4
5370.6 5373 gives 10.7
